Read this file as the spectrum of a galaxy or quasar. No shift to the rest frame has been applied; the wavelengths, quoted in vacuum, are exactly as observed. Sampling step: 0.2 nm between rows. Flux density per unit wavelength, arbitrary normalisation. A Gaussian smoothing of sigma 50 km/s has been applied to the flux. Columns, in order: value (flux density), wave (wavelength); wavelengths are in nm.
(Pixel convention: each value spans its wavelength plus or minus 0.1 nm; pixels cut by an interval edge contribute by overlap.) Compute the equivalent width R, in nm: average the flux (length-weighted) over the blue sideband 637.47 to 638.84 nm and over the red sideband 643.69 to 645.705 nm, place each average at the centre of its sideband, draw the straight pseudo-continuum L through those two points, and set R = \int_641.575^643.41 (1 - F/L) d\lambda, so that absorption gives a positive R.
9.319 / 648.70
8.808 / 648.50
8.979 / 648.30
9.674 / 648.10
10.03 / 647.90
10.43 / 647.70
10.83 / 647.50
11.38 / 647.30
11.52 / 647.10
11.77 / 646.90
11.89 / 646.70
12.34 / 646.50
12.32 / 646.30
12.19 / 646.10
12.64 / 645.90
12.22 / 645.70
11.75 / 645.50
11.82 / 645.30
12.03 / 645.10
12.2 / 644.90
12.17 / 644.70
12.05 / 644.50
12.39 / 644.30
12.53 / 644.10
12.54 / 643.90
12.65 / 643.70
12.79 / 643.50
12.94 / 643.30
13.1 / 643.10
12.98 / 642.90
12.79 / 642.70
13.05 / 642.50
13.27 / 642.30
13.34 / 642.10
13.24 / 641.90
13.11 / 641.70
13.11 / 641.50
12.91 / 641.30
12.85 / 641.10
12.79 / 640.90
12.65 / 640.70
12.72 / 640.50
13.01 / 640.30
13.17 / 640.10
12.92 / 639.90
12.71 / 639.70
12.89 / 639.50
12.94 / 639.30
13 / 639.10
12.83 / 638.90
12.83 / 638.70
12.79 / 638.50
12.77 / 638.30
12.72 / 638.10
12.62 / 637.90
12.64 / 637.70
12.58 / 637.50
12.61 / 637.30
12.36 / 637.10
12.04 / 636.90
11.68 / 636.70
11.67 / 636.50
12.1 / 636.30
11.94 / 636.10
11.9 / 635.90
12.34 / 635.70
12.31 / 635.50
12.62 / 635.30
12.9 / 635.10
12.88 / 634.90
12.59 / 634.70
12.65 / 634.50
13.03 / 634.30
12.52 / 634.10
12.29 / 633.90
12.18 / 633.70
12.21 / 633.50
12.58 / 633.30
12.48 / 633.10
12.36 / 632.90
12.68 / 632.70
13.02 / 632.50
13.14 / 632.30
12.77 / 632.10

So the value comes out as -0.11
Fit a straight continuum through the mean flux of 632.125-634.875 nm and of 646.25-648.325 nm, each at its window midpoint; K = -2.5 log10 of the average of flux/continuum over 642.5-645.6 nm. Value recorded -0.09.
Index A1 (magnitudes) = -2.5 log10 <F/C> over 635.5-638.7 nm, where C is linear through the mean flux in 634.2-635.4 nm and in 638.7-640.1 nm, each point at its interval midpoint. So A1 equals 0.044 mag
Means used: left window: 12.8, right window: 12.9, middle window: 12.3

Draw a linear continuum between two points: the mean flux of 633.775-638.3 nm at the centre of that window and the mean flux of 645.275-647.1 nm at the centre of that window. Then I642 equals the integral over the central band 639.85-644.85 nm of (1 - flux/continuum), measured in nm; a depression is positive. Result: -0.256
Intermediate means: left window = 12.4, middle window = 12.8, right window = 12.1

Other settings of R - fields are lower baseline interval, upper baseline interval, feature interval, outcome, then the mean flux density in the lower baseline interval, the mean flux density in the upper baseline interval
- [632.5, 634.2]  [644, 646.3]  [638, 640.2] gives -0.10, 12.4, 12.2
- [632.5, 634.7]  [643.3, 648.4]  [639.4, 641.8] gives -0.16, 12.5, 11.7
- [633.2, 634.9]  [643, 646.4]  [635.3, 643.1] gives -0.15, 12.5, 12.4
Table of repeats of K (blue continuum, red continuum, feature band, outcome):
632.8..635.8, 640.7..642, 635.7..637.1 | 0.06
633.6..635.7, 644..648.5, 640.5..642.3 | -0.09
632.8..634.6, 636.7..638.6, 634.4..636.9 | 0.02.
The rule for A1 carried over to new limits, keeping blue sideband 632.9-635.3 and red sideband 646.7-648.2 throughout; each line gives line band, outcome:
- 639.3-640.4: -0.097 mag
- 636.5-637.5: 0.003 mag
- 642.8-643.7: -0.135 mag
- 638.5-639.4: -0.082 mag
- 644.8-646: -0.091 mag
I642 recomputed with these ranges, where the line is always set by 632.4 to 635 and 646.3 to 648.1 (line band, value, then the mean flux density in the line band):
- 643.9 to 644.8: -0.06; 12.3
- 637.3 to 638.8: -0.07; 12.7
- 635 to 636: 0.00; 12.4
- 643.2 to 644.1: -0.09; 12.7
